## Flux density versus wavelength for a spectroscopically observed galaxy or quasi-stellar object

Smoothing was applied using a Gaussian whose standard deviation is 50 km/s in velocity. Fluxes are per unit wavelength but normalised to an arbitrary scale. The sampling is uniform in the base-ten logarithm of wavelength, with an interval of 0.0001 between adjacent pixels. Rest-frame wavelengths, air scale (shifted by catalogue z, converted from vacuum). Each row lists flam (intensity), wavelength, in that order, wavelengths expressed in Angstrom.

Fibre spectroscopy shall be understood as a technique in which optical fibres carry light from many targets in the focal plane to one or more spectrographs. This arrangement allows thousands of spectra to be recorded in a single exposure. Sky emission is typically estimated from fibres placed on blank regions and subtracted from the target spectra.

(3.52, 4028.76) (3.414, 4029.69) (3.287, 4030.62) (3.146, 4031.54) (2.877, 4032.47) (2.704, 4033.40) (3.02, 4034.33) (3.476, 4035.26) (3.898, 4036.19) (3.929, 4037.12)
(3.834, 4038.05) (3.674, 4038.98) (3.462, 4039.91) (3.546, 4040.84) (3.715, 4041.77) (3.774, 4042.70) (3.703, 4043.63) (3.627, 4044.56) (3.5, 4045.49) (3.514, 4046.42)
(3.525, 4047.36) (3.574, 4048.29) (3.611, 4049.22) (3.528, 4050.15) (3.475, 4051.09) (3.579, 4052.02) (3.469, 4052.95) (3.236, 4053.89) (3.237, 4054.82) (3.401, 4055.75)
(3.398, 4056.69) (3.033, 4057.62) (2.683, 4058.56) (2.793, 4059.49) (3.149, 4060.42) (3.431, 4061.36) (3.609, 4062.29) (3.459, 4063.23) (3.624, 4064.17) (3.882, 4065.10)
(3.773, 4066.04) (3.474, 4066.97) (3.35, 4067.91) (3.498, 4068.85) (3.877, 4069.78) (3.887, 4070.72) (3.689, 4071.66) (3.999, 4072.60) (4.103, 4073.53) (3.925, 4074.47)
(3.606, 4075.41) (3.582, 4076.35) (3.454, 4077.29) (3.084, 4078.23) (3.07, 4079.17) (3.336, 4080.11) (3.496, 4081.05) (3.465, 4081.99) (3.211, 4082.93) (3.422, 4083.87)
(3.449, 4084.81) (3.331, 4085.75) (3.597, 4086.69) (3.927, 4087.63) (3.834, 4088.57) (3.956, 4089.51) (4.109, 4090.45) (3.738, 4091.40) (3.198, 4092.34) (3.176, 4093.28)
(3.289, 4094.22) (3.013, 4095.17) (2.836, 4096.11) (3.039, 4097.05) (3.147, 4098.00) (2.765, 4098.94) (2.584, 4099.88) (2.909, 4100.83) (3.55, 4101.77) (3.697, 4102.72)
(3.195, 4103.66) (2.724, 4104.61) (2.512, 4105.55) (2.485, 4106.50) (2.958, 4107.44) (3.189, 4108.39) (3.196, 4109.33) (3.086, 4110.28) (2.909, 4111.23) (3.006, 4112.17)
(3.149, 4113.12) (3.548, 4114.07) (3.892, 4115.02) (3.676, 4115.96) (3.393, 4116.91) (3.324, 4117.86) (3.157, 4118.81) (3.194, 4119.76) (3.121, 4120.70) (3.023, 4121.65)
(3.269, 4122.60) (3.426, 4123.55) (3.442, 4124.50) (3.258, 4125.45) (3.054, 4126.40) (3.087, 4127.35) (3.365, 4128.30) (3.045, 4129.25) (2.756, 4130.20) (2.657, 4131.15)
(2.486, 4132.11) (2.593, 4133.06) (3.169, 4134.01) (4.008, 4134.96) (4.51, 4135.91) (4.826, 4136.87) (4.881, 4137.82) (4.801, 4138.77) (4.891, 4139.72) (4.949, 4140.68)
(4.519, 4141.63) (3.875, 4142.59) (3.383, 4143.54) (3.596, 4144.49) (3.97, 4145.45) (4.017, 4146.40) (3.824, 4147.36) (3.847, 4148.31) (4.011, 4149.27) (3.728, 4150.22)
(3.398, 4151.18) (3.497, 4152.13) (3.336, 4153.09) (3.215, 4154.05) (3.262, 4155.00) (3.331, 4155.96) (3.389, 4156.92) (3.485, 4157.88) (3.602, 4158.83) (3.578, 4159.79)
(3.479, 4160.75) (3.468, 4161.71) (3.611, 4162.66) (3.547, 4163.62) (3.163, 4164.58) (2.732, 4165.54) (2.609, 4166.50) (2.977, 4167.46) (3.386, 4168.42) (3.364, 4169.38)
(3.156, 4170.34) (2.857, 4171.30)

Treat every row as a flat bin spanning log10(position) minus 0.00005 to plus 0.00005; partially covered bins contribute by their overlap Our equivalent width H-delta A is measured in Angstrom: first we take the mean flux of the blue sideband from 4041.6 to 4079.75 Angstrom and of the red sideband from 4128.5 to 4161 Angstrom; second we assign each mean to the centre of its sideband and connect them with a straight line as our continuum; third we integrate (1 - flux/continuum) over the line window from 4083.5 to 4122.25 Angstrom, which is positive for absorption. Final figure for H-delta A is 3.8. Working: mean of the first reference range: 3.51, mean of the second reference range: 3.7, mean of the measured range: 3.25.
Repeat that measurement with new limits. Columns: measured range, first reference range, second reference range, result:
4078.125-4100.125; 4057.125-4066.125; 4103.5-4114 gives -1.6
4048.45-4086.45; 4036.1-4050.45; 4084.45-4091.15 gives 2.4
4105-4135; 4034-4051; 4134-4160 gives 5.5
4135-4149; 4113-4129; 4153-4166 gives -3.8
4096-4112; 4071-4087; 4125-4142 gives 2.7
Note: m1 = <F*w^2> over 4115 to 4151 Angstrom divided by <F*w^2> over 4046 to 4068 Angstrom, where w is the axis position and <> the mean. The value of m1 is 1.1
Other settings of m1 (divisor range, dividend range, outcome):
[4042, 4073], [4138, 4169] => 1.09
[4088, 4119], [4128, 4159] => 1.17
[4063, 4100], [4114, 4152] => 1.07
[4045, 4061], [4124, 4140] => 1.11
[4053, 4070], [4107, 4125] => 0.99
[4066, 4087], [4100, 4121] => 0.91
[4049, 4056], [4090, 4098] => 0.98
